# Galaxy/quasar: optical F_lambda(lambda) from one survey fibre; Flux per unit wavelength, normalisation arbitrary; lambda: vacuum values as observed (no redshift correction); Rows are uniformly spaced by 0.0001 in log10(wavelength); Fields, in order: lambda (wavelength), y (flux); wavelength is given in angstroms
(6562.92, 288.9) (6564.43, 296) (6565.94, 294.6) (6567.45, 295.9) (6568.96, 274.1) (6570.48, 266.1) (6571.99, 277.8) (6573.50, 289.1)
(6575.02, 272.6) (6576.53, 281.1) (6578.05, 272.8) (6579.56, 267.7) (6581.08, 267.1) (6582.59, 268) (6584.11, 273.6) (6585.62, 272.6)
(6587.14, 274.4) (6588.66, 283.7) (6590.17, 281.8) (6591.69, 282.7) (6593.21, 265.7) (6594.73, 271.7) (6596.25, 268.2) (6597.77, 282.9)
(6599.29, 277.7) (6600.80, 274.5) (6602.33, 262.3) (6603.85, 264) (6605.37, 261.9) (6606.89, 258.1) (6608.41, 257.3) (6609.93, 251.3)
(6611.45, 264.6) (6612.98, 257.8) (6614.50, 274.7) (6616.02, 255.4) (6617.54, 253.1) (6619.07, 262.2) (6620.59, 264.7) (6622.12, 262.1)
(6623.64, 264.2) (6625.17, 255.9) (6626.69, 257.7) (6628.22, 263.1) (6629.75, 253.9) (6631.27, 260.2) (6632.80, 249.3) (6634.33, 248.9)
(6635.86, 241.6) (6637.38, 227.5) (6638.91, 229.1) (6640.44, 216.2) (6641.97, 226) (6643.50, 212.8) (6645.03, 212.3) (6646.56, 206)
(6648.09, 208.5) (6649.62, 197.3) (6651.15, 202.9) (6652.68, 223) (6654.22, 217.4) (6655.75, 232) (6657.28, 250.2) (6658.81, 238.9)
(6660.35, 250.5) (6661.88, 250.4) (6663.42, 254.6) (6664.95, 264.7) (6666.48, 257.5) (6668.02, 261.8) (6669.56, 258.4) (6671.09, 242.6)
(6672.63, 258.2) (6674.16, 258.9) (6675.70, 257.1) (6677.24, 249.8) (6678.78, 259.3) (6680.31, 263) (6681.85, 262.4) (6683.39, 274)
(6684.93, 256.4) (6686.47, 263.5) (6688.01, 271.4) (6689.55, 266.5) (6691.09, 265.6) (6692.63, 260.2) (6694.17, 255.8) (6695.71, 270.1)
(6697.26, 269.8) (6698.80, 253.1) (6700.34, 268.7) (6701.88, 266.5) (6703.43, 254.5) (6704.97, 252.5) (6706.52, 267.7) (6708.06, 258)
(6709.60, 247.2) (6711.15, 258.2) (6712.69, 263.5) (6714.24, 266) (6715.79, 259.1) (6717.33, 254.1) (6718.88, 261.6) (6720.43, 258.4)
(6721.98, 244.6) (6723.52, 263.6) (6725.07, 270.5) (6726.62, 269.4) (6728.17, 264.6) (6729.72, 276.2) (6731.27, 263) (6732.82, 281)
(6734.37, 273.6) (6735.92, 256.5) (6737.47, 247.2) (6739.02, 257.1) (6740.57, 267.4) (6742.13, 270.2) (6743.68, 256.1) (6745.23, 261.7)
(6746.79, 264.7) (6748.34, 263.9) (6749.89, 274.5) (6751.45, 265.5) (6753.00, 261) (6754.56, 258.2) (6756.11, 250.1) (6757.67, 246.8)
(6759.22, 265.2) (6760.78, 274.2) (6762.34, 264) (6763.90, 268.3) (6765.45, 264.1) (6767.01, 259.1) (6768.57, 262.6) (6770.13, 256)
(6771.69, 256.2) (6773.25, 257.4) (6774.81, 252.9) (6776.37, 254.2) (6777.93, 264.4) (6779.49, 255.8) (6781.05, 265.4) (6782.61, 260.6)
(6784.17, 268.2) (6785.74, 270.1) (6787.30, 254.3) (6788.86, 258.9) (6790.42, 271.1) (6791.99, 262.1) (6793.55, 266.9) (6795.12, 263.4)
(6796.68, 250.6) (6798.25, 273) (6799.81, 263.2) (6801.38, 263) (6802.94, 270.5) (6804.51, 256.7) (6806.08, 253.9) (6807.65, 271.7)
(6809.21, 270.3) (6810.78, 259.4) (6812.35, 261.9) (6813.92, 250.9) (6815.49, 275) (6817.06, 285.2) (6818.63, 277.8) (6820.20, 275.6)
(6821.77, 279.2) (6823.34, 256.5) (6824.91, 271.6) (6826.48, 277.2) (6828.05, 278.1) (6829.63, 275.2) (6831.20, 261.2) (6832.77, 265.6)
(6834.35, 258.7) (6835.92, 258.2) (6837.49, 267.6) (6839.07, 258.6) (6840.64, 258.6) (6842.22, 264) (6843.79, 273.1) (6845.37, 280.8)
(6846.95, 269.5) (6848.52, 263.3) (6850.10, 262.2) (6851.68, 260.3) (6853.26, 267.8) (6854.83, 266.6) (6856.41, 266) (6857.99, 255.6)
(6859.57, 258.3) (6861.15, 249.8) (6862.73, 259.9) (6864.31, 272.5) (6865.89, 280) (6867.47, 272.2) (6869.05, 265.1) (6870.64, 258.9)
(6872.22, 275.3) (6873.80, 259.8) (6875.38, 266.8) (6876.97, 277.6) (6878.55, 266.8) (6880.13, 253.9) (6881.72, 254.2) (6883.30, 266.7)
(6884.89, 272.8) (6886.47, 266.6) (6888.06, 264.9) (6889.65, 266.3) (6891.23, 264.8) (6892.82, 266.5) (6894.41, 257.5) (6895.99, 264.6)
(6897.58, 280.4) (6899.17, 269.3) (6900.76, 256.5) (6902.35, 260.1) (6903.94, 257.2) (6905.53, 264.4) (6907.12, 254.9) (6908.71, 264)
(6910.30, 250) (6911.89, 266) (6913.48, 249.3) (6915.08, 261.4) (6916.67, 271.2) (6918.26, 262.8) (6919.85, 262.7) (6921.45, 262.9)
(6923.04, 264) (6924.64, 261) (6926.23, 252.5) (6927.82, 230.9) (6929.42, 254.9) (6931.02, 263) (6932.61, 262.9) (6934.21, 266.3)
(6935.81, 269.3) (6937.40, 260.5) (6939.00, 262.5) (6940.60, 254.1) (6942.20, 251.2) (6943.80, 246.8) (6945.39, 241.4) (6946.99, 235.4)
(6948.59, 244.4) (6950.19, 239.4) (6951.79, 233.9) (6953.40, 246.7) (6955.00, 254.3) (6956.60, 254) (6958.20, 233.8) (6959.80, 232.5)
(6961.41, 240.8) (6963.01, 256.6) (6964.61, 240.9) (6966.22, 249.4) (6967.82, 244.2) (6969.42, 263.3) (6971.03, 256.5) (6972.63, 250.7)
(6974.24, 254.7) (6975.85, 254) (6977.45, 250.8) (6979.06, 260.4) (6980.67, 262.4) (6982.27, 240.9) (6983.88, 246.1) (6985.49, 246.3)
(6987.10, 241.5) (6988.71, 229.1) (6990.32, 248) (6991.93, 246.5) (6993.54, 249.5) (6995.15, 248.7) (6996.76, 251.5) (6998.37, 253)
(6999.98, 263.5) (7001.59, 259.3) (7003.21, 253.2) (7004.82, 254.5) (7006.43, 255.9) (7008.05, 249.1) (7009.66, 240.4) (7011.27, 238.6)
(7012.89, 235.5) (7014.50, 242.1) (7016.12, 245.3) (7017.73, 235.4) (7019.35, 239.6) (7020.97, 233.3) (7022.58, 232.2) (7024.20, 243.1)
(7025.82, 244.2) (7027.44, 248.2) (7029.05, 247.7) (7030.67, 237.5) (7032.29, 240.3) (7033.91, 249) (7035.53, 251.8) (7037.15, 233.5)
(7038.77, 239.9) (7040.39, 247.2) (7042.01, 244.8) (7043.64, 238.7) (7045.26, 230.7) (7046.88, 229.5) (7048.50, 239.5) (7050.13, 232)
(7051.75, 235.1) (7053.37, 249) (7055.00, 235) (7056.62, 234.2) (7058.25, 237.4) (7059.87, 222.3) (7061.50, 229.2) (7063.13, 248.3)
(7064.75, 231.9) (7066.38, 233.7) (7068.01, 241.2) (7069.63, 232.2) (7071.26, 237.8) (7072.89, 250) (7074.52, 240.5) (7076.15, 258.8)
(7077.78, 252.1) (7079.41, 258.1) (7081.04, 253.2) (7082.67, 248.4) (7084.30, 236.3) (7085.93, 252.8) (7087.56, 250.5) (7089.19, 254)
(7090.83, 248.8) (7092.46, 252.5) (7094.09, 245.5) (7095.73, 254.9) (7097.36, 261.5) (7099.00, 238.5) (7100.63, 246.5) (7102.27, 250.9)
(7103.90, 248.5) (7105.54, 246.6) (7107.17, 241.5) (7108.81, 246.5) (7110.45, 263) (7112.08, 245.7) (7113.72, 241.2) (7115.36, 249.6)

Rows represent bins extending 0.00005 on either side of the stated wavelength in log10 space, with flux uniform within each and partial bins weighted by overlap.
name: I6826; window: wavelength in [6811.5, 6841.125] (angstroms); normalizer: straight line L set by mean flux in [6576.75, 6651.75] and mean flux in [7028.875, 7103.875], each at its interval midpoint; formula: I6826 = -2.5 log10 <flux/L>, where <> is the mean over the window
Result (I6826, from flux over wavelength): -0.08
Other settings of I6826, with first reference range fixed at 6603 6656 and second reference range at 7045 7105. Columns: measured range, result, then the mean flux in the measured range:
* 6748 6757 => -0.08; 262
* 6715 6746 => -0.09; 263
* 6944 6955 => 0.01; 242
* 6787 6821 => -0.10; 265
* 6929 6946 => -0.06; 258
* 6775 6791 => -0.08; 262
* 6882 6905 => -0.09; 265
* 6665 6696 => -0.08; 261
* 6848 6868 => -0.09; 264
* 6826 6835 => -0.11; 269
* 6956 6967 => 0.00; 244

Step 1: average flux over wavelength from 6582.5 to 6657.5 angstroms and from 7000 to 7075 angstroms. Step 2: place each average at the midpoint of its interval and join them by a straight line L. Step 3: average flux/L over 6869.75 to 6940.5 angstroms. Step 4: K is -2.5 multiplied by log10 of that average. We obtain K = -0.077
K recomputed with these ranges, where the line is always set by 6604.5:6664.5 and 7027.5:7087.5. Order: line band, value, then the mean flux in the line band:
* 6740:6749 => -0.09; 264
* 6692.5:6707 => -0.08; 262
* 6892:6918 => -0.09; 262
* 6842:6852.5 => -0.11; 268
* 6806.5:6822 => -0.12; 270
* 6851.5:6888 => -0.10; 265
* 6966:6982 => -0.06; 255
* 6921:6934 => -0.07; 257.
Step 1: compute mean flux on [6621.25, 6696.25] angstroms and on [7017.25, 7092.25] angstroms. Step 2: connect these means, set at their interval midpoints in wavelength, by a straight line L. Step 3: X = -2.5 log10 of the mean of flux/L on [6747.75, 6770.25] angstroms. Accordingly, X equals -0.07 mag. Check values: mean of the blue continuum 247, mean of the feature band 262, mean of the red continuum 242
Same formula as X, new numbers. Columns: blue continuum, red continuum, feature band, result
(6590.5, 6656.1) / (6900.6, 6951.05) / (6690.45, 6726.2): -0.04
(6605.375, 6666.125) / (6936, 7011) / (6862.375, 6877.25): -0.09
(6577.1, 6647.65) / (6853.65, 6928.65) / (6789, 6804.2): -0.01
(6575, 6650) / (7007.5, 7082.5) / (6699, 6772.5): -0.04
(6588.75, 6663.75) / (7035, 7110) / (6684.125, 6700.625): -0.06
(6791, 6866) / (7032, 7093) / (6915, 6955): 0.00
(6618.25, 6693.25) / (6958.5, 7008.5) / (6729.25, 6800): -0.06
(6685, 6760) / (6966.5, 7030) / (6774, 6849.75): -0.03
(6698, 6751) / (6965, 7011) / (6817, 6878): -0.04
